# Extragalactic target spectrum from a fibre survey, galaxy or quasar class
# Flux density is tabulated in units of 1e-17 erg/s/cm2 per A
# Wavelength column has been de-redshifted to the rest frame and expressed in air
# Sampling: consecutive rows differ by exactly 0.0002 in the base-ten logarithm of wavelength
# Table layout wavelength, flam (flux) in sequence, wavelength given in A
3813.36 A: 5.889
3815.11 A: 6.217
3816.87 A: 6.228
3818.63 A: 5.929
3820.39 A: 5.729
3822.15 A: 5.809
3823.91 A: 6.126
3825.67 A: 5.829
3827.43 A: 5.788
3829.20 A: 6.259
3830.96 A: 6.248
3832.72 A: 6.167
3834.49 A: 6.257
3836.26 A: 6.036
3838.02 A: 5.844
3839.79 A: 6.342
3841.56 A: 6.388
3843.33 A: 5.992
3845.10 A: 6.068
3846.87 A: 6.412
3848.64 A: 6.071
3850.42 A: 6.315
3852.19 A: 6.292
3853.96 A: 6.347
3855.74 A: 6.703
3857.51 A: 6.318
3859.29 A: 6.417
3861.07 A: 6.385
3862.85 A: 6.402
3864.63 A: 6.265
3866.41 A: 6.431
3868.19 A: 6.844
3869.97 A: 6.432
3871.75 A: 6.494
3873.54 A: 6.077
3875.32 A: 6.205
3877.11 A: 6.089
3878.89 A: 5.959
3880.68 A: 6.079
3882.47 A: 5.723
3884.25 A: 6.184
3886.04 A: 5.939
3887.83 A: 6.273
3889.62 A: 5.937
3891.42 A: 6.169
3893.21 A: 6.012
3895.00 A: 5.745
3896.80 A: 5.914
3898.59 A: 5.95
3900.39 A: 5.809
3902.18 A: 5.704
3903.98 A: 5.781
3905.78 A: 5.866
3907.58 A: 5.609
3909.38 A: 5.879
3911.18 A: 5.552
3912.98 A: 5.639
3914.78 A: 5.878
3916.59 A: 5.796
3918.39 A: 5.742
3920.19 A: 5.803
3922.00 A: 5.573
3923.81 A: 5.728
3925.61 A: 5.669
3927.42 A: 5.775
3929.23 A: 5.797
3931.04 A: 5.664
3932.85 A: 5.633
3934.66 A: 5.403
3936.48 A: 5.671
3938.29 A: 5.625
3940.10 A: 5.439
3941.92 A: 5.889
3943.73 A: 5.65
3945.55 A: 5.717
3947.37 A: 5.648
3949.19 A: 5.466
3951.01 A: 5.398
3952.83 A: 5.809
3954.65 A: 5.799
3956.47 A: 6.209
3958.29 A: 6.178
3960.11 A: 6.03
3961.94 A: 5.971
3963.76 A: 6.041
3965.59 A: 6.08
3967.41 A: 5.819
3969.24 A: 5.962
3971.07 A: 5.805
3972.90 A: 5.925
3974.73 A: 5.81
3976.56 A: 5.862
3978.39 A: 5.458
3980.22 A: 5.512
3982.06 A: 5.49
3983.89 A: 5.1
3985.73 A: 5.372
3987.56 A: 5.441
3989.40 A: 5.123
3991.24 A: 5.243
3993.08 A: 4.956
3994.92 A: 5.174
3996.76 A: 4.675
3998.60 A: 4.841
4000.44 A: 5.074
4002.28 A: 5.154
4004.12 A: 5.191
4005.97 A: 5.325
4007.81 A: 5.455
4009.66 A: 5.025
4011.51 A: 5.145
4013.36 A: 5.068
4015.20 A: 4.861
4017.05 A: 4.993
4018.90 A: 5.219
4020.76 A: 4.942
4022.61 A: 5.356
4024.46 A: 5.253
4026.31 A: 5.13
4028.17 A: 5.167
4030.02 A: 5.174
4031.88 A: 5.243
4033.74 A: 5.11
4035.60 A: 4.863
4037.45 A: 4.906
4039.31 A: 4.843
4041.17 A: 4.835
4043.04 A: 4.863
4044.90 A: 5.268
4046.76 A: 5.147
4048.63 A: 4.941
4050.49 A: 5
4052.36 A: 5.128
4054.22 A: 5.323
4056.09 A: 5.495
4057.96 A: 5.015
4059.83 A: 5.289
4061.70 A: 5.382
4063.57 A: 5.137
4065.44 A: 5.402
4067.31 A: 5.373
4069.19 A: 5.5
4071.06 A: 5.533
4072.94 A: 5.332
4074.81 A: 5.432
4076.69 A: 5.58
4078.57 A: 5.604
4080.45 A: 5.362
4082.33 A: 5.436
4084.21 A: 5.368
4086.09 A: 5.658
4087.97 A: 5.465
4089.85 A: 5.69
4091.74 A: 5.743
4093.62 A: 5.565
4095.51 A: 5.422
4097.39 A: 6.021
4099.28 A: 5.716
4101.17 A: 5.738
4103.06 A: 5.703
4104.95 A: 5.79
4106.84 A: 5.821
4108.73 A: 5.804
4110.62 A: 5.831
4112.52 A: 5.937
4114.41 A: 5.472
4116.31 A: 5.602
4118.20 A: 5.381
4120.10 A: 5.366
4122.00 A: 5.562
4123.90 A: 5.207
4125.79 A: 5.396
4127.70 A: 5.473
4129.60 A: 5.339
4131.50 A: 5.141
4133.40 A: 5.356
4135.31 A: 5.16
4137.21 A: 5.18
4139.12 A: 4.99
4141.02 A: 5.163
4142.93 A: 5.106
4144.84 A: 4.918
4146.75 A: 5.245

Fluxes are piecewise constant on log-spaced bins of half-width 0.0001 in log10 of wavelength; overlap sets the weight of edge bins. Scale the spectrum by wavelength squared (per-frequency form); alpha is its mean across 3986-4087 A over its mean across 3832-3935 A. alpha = 0.93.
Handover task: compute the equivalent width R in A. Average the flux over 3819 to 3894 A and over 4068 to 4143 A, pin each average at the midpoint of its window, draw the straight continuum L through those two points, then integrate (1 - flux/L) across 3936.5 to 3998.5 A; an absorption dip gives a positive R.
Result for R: 2.8 A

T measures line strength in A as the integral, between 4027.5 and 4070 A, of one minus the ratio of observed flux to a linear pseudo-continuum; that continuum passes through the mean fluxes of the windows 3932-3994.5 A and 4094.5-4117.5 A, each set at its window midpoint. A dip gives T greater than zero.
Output 4.1 A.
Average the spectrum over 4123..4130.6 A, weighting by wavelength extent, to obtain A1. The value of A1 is 5.36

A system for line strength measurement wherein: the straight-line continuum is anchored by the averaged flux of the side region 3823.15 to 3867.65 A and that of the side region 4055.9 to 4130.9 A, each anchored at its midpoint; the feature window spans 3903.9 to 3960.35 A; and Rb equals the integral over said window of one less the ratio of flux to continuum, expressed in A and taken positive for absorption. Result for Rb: 2.45 A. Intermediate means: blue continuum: 6.23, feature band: 5.72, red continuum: 5.52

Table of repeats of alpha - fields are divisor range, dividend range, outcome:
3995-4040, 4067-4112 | 1.14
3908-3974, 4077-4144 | 1.04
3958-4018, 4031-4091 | 1.01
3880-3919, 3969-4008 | 0.95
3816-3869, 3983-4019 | 0.89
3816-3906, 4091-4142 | 1.02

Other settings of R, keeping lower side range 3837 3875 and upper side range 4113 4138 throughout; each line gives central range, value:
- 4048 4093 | 1.4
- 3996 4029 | 3.8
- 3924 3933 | 0.5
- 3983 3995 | 1.3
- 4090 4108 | -0.9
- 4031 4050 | 2.2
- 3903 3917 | 0.9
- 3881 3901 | 0.7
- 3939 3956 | 1.0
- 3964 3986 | 0.7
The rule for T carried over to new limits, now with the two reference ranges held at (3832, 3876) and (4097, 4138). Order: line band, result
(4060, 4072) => 0.6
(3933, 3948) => 1.0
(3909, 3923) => 0.9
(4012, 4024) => 1.5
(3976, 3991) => 1.3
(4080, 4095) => 0.2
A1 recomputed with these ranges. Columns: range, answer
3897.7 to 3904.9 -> 5.81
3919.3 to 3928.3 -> 5.71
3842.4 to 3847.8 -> 6.16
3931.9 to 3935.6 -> 5.51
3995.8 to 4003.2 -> 4.94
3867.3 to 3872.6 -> 6.6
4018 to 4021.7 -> 5.07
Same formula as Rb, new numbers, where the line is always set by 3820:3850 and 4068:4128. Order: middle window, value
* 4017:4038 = 2.18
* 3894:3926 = 0.99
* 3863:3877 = -0.82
